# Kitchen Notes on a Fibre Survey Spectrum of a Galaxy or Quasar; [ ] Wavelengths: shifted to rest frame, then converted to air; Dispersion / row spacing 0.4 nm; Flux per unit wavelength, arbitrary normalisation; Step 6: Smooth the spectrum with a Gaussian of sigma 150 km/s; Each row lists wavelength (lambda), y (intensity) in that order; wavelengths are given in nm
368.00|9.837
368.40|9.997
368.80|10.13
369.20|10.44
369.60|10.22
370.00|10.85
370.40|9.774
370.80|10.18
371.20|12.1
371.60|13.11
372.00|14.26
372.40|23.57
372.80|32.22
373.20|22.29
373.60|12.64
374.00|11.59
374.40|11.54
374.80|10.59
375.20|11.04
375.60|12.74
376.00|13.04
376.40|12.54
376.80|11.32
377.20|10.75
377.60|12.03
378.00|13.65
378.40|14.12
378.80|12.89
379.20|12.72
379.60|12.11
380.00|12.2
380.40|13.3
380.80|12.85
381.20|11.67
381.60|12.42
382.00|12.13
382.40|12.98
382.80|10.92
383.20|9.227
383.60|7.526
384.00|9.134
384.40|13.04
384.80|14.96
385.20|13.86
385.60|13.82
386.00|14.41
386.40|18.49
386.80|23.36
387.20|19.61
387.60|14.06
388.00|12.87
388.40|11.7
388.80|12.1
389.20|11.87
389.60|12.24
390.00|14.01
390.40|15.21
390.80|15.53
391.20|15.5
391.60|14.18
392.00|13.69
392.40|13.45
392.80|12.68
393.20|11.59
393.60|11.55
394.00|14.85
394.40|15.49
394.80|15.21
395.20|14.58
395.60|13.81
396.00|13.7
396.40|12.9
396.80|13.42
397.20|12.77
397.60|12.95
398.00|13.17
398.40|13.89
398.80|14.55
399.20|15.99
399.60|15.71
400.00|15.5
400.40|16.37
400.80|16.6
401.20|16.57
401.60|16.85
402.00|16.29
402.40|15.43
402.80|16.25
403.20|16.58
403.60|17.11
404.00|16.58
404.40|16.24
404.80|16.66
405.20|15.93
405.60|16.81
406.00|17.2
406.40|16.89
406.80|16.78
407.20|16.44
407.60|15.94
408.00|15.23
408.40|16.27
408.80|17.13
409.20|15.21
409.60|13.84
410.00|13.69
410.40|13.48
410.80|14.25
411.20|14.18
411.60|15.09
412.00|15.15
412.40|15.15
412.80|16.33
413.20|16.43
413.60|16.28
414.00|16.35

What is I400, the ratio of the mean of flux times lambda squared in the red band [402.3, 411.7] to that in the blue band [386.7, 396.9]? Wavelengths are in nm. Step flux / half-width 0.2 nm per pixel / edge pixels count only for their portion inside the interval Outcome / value 1.21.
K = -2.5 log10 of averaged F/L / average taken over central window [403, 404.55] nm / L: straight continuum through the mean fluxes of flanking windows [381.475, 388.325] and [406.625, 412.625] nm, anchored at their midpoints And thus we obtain -0.13 mag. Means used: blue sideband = 13.7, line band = 16.6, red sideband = 15.2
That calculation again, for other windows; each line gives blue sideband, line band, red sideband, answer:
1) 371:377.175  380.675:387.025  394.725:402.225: 0.125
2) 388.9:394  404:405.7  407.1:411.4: -0.123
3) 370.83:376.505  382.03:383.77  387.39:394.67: 0.344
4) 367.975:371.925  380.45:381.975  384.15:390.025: 0.080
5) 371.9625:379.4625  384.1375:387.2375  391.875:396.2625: -0.151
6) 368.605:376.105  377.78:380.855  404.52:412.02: 0.095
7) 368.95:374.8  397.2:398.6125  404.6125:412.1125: 0.152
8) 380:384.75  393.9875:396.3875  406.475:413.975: -0.089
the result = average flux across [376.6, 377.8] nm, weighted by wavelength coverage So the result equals 11.4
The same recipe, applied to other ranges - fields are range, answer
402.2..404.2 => 16.4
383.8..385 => 12.4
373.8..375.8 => 11.5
